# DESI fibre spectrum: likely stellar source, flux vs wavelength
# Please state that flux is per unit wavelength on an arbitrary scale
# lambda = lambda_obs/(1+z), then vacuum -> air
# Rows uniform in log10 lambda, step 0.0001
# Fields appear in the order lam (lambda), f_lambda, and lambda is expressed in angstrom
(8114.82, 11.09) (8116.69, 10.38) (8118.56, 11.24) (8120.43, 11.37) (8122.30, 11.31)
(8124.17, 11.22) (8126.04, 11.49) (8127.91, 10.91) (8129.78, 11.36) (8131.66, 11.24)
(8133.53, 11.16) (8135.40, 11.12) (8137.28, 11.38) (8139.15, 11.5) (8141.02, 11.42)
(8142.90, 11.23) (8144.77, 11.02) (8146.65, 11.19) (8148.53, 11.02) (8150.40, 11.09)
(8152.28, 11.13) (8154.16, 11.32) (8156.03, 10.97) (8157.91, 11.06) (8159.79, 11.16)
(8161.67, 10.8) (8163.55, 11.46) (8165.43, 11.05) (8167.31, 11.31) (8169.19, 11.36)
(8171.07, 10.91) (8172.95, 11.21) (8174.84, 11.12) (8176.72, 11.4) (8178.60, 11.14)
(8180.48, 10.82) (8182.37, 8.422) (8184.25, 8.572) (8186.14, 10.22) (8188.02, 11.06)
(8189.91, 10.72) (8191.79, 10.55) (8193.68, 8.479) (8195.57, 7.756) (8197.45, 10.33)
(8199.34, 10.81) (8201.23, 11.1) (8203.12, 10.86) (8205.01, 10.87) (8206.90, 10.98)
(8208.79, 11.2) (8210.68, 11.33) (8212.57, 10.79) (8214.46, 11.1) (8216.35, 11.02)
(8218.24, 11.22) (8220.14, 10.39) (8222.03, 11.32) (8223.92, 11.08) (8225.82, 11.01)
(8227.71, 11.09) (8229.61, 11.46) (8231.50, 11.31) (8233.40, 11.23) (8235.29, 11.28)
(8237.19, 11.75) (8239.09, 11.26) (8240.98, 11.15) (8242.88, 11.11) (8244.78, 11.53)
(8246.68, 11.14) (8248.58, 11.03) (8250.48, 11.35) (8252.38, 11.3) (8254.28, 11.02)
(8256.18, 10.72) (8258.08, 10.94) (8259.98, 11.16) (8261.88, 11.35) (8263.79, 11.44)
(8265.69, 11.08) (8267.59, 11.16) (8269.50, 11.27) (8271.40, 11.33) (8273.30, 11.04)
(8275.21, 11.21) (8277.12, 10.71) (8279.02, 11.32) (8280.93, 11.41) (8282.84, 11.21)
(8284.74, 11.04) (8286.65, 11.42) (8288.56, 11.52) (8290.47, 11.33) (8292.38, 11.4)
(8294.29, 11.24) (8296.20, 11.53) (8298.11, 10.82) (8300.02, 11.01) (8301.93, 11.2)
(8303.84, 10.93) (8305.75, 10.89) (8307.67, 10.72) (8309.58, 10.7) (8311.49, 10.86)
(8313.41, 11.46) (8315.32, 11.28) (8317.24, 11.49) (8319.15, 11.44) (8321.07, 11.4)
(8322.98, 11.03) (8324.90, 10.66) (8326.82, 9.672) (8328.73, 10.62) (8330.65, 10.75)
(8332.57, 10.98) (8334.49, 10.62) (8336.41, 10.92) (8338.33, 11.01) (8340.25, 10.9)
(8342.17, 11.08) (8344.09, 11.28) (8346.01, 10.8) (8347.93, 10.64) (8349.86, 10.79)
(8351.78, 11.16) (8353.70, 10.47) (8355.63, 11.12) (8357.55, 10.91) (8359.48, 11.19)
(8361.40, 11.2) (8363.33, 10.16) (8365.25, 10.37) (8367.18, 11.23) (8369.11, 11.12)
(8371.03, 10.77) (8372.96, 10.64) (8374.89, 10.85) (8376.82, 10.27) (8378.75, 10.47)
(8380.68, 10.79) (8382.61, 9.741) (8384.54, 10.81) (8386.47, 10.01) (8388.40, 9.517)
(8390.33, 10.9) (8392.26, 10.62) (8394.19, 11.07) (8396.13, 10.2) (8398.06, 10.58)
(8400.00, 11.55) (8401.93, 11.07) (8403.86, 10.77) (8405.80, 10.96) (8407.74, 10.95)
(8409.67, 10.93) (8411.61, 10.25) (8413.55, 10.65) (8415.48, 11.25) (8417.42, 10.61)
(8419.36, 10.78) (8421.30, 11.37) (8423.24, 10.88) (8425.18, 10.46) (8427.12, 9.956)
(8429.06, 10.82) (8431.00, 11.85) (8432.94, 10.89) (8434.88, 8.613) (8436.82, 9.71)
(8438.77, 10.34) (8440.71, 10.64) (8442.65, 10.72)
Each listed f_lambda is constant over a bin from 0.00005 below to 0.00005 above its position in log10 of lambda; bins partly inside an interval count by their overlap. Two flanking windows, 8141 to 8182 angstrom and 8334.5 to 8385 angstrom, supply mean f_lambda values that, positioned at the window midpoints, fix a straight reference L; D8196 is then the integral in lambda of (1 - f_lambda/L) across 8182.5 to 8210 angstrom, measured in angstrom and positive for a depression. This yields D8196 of 2.1 angstrom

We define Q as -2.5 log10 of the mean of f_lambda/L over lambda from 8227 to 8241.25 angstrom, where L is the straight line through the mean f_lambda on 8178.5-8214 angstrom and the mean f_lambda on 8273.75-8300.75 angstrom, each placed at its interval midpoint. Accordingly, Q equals -0.06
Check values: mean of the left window 10.3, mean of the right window 11.2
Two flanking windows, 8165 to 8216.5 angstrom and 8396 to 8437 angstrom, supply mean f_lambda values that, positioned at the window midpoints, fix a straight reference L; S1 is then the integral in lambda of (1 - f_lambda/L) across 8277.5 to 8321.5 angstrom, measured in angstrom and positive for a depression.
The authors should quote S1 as -2.26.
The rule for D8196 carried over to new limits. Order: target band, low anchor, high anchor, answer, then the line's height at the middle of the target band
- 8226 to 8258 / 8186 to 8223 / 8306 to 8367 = -1.6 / 10.7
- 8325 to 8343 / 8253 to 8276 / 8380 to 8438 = 0.3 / 10.9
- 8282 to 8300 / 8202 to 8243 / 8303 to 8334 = -0.5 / 11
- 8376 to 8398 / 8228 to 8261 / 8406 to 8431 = 0.9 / 10.9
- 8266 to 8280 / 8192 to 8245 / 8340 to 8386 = -0.4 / 10.8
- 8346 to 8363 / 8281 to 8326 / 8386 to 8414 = 0.0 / 10.9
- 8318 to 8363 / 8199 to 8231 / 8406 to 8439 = -0.4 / 10.8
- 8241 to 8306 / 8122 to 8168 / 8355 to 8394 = -1.8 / 10.9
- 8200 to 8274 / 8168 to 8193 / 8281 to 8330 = -2.4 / 10.8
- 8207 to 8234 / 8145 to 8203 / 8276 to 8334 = -0.8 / 10.8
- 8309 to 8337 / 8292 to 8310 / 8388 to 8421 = 0.2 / 11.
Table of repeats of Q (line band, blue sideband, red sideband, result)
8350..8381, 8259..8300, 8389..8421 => 0.02 mag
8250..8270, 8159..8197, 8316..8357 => -0.05 mag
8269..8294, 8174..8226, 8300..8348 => -0.04 mag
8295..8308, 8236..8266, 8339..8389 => 0.00 mag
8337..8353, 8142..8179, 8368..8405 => -0.02 mag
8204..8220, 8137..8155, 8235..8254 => 0.02 mag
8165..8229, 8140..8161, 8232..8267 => 0.05 mag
